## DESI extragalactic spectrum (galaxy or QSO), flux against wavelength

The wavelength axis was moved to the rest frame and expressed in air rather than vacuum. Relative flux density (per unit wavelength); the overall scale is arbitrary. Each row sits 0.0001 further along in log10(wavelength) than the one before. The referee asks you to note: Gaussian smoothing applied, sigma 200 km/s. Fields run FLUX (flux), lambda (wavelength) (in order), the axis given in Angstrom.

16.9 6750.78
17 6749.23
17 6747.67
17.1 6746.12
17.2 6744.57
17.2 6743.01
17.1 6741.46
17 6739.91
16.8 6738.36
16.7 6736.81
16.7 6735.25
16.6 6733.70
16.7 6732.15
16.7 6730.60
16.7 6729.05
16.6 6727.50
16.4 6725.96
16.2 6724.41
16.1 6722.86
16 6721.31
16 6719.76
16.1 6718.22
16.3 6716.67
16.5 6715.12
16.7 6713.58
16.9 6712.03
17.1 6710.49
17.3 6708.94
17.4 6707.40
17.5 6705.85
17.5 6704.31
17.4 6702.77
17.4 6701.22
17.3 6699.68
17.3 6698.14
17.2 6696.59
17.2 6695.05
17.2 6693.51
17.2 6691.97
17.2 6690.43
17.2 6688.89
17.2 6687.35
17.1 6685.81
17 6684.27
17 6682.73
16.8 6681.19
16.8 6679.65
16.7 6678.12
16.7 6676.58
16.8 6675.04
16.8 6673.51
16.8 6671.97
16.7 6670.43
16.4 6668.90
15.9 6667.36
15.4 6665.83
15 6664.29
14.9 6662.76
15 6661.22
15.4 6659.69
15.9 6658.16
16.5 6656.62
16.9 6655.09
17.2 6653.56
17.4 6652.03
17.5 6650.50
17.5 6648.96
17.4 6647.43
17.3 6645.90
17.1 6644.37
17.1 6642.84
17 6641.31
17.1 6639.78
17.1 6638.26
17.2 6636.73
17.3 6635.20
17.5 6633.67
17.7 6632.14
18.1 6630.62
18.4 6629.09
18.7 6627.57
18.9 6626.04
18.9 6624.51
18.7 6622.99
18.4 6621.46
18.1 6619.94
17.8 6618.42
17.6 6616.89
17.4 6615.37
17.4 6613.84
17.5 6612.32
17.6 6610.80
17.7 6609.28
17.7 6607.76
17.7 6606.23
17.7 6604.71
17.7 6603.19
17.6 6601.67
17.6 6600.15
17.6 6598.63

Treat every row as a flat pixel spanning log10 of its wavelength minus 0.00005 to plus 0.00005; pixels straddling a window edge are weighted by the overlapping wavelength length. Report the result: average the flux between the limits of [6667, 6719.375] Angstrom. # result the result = 17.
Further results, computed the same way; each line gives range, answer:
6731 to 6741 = 16.8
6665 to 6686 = 16.6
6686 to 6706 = 17.3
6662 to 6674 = 16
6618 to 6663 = 17.4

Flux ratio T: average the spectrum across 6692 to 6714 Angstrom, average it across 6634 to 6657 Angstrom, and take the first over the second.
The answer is 1.0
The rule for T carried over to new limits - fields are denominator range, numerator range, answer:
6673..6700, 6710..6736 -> 0.97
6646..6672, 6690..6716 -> 1.05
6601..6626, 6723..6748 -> 0.94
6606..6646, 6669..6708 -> 0.96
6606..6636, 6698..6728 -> 0.94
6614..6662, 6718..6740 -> 0.95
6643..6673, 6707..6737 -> 1.01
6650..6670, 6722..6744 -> 1.04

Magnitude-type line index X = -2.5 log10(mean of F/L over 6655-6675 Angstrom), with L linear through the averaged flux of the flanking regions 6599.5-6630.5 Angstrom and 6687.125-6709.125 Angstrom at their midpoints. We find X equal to 0.10 mag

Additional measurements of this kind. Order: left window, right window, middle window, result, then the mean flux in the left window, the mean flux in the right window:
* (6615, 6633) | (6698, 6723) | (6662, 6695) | 0.05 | 18.2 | 16.9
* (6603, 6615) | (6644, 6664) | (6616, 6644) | -0.05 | 17.6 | 16.6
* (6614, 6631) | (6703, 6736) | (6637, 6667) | 0.08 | 18.2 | 16.7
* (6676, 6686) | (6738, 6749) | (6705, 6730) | 0.02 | 16.9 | 17.1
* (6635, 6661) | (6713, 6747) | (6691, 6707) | -0.04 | 16.9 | 16.6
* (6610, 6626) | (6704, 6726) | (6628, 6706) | 0.02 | 18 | 16.7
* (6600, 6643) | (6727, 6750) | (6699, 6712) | -0.01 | 17.8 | 16.9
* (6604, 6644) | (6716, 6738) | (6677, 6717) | -0.02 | 17.8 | 16.4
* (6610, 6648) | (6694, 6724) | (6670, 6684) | 0.03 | 17.7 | 16.9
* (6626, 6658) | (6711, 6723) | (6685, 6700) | -0.03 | 17.4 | 16.4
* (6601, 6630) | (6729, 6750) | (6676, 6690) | 0.03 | 18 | 16.9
